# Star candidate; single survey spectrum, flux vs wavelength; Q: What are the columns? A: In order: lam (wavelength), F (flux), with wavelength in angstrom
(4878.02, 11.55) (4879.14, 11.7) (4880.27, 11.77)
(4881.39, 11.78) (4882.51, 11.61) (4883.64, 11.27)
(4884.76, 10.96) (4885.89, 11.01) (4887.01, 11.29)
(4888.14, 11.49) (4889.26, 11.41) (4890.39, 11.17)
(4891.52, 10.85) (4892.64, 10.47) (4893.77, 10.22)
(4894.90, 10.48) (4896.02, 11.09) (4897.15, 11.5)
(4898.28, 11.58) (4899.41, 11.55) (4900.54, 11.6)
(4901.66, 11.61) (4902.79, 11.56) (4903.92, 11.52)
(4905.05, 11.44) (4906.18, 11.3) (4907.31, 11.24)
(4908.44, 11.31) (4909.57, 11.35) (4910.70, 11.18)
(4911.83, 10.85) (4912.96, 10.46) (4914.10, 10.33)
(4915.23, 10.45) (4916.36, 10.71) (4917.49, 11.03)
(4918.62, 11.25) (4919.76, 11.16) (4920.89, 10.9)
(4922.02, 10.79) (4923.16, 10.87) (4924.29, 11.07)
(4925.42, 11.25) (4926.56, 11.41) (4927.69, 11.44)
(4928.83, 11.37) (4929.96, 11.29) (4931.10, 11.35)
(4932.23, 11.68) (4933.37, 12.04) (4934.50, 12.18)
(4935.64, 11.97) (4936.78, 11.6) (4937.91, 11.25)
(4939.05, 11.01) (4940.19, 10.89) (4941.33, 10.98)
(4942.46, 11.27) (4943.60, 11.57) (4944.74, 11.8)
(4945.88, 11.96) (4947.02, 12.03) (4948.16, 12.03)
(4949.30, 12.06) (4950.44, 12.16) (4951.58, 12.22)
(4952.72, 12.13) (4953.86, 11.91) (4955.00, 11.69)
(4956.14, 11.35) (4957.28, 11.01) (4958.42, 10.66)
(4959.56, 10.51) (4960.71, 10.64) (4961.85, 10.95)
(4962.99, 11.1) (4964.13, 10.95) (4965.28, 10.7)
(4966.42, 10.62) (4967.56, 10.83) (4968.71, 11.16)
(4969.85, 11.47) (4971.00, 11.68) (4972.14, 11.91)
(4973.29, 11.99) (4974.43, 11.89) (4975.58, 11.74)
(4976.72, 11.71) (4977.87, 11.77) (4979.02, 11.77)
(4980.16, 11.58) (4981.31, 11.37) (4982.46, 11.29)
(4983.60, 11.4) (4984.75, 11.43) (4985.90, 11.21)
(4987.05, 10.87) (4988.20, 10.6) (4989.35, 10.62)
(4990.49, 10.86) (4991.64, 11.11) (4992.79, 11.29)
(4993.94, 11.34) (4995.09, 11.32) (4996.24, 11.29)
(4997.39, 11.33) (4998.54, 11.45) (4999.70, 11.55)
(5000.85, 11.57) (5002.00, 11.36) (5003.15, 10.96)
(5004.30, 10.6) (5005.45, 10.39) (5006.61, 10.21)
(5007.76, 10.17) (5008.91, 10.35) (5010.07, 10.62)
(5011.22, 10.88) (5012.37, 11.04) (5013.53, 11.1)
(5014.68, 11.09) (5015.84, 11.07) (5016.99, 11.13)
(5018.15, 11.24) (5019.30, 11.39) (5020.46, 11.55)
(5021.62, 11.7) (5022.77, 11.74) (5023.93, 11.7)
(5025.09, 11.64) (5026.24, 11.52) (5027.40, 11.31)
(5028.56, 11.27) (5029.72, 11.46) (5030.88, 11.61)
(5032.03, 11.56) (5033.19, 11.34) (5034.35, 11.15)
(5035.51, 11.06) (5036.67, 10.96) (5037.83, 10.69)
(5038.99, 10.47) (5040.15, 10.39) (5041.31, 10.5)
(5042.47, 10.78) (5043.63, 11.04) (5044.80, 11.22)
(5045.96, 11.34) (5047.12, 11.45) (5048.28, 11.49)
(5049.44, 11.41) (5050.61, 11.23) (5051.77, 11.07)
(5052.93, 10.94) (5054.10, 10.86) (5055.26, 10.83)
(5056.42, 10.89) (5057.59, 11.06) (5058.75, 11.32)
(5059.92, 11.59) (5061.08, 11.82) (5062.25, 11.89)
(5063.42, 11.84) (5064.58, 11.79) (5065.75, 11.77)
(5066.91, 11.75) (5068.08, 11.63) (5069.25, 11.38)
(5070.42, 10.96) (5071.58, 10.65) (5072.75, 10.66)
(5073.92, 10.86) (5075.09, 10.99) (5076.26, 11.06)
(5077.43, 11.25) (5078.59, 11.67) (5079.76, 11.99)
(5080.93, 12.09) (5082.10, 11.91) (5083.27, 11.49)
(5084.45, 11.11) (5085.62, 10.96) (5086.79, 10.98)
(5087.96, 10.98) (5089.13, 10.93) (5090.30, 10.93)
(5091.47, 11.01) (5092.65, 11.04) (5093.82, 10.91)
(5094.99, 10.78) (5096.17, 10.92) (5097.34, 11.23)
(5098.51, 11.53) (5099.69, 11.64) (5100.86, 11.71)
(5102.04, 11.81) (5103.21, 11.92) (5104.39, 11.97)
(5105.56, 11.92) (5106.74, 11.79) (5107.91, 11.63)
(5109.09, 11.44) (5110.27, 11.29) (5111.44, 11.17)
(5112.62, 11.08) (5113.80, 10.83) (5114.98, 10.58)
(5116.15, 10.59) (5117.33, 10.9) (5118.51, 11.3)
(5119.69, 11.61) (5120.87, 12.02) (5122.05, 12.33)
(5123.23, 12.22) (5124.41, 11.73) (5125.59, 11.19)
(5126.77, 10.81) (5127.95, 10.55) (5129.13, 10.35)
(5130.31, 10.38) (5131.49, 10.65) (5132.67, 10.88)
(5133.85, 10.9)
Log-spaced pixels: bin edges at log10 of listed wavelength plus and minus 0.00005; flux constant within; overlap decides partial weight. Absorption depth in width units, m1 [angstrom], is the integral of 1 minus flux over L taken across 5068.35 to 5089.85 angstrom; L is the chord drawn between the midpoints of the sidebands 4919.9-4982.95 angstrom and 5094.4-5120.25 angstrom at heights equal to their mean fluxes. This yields 0.3 angstrom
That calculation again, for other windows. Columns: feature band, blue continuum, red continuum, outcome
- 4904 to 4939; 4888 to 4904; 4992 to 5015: -0.23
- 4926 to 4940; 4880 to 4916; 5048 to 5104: -0.42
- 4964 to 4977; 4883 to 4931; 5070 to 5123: -0.25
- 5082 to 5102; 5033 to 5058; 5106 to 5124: 0.14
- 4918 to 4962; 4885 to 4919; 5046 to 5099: -1.14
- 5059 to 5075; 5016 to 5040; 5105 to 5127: -0.10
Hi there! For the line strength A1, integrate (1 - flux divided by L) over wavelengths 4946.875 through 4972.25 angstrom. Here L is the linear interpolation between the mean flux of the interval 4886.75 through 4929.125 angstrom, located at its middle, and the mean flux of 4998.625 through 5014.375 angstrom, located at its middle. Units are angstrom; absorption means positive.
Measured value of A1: -0.9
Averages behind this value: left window 11.1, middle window 11.4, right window 10.9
